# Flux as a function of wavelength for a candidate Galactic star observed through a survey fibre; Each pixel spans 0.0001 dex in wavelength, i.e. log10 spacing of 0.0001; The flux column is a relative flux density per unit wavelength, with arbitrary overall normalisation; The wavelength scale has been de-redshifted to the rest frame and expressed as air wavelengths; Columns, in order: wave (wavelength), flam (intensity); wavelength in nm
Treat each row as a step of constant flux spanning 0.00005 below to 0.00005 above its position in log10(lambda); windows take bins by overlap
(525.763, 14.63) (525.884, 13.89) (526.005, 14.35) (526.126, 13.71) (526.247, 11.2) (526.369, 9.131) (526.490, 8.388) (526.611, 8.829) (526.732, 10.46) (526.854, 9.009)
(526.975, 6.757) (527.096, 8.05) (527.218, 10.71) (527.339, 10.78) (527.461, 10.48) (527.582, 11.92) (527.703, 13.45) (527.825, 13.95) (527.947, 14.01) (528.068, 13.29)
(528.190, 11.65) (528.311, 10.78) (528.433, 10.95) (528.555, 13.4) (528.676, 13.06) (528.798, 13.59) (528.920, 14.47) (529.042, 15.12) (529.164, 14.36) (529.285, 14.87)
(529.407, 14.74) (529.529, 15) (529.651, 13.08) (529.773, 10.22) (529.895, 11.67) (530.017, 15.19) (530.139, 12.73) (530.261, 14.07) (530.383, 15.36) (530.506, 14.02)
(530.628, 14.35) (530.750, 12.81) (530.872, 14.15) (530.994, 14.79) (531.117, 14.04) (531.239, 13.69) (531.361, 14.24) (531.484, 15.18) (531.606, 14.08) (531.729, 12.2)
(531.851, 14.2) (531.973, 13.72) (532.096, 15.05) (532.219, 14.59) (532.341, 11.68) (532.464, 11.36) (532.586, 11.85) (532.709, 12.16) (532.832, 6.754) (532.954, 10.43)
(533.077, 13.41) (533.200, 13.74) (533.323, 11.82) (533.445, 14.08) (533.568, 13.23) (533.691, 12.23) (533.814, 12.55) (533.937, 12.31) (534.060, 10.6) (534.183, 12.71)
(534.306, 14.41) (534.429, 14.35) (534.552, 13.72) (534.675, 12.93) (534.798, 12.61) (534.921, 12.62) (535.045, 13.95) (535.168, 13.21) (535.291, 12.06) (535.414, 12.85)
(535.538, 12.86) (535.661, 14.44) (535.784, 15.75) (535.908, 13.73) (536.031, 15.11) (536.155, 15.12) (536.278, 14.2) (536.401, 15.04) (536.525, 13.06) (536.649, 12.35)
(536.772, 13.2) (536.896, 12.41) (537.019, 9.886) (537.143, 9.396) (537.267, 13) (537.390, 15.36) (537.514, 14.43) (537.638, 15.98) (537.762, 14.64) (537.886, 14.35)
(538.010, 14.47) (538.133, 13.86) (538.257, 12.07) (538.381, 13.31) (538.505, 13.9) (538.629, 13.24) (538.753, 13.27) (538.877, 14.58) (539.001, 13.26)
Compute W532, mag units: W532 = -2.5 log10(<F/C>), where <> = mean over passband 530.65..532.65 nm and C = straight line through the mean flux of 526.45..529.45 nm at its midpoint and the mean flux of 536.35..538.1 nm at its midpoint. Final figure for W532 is -0.09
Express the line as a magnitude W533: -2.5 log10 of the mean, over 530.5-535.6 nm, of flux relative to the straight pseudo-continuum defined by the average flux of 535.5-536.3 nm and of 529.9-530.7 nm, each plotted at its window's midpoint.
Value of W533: 0.10 mag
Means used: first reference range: 14.1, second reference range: 14.5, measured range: 13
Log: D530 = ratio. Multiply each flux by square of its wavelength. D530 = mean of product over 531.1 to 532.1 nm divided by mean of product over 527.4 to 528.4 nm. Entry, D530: 1.14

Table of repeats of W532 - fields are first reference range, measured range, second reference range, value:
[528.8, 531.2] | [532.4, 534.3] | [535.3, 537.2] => 0.132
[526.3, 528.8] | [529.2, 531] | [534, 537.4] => -0.178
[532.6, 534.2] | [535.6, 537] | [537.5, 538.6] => -0.052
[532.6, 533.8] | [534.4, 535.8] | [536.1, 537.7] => -0.056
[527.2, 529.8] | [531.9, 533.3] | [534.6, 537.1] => 0.079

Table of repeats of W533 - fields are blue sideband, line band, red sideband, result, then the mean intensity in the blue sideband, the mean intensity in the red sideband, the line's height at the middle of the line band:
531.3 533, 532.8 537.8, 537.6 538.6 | 0.02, 12.7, 14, 13.4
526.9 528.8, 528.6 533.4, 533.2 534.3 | -0.11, 11.6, 12.6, 12.1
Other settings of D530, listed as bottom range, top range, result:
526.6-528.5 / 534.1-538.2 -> 1.27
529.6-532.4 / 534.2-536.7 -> 1.02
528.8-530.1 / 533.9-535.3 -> 0.96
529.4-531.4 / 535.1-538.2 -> 1.02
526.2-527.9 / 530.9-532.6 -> 1.36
